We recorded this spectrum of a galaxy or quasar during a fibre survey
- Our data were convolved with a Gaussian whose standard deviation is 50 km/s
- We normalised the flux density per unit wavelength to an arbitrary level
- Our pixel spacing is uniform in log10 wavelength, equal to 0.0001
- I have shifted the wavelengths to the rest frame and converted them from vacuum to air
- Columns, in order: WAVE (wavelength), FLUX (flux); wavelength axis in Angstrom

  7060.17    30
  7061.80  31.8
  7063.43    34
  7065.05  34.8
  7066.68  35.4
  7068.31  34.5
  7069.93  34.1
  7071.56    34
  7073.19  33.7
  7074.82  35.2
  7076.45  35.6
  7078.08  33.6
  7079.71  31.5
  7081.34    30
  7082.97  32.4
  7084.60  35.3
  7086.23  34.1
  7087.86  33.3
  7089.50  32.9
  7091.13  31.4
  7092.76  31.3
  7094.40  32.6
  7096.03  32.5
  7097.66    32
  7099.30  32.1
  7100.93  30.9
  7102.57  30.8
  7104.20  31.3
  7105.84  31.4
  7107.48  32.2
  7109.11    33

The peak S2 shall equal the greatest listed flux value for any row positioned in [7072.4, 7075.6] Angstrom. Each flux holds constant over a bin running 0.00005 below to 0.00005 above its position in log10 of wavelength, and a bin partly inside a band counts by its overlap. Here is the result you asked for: 35.2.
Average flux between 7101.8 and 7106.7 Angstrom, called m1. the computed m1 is 31.2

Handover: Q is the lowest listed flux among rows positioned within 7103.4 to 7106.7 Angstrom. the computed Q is 31.3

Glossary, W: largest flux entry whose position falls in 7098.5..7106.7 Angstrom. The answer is 32.1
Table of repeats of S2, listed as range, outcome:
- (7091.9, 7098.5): 32.6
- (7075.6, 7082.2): 35.6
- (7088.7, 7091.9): 32.9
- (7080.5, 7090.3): 35.3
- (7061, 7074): 35.4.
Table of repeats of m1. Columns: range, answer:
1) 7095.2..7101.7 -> 31.9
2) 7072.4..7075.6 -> 34.4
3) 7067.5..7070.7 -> 34.4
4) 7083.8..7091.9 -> 33.4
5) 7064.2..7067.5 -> 35.1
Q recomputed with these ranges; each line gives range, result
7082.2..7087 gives 32.4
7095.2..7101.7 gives 30.9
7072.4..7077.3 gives 33.7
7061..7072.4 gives 31.8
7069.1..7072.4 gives 34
